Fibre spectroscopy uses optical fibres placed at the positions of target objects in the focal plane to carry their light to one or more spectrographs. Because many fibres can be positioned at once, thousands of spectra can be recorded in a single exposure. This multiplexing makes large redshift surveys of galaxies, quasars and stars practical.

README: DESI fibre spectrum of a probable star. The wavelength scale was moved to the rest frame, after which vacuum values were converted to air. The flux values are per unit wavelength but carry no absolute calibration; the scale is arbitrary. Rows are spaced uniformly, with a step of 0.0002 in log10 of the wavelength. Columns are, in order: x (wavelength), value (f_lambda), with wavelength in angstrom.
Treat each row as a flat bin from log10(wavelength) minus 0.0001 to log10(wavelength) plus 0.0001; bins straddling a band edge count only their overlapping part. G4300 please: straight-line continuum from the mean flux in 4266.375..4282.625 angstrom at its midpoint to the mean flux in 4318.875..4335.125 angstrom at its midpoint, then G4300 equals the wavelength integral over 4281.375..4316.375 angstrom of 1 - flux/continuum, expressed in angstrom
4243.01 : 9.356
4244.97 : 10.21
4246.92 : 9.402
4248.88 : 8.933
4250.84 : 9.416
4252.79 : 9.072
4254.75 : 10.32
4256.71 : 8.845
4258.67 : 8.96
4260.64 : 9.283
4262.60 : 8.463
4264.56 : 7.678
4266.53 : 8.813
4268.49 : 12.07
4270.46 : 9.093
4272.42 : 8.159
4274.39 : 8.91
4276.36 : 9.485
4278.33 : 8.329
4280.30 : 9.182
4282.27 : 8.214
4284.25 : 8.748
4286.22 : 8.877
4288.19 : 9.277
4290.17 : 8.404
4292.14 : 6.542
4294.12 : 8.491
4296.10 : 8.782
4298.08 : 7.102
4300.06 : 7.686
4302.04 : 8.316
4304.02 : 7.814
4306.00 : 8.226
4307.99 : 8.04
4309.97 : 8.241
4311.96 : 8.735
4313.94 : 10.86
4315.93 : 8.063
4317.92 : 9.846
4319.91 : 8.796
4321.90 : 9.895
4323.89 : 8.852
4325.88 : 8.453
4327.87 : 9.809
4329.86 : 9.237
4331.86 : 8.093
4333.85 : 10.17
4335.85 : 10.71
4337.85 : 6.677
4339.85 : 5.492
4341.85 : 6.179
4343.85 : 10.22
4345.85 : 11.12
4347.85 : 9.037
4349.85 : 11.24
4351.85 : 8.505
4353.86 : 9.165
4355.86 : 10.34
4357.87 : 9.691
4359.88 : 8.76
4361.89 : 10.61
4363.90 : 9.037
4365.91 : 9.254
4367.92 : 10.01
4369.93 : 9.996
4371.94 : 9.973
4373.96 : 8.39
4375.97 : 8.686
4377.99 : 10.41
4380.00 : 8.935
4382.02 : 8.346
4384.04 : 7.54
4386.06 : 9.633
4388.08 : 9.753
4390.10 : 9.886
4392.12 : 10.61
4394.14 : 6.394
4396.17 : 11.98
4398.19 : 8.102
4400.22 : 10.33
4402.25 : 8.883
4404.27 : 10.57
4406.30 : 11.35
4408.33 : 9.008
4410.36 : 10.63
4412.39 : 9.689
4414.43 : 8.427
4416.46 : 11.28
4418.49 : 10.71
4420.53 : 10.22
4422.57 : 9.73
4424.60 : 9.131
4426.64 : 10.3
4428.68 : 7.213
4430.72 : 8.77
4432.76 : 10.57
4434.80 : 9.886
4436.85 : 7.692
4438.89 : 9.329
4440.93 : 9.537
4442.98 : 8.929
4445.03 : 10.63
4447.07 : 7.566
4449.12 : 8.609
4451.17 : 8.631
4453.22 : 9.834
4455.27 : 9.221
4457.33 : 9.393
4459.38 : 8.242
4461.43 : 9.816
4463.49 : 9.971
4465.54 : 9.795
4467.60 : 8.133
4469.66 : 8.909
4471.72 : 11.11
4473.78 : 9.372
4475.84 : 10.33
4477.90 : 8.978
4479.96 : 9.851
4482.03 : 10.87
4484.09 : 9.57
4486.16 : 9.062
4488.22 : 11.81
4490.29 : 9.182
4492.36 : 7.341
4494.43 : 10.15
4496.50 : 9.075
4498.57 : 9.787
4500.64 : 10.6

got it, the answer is 3.2 angstrom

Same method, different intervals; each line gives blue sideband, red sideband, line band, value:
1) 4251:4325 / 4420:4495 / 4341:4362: -1.18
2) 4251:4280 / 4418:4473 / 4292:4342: 3.69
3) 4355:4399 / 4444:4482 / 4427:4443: 0.58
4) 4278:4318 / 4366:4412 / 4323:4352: -0.08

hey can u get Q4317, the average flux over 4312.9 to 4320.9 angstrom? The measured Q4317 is 9.39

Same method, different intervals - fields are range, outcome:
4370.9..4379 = 9.37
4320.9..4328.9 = 9.26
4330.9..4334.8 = 9.14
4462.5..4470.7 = 9.2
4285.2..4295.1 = 8.32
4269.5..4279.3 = 8.8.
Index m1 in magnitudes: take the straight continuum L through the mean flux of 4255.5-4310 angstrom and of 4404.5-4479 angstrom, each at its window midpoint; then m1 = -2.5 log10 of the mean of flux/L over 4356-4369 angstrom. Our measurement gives -0.07 mag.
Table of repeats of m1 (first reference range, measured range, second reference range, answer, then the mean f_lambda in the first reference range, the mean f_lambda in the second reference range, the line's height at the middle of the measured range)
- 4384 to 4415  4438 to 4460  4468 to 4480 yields 0.064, 9.63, 9.67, 9.65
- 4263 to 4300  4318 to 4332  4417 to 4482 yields -0.035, 8.65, 9.4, 8.84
